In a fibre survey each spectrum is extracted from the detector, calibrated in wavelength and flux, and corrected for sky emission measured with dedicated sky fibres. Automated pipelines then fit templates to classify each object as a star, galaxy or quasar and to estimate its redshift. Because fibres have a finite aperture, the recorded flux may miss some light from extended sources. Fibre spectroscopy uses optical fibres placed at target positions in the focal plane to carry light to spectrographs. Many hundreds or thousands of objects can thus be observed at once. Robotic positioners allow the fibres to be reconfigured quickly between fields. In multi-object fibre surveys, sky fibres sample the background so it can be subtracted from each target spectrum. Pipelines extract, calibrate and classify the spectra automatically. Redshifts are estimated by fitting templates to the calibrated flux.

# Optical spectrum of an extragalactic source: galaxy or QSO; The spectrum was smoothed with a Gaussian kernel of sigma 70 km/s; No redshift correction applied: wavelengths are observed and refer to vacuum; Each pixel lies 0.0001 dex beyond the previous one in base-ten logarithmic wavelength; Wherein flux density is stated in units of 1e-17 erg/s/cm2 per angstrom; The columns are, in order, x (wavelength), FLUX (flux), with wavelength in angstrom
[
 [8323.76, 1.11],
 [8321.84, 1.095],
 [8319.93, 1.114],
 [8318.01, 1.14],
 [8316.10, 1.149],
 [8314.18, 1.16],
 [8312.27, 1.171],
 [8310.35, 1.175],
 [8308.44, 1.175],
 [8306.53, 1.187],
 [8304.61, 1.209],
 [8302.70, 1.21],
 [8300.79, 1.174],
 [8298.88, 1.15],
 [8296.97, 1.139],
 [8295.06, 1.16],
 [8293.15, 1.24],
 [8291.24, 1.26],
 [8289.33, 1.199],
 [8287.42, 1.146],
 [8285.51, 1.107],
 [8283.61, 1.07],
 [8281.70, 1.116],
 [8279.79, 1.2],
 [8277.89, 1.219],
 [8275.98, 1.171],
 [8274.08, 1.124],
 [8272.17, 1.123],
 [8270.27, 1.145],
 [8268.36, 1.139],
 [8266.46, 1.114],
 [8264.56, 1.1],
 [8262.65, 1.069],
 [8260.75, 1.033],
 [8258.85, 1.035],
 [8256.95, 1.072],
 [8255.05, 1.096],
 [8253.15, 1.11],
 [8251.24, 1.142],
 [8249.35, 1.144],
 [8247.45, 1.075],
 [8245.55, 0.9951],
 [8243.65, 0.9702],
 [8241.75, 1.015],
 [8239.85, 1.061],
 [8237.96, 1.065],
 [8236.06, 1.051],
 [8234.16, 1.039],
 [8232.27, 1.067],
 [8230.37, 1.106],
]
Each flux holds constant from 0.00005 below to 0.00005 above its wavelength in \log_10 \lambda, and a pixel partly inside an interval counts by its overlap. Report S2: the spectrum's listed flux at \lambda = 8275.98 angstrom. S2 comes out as 1.171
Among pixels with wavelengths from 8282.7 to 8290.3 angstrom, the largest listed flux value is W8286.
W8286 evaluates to 1.199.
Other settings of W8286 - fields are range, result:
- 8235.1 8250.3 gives 1.144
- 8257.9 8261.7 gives 1.035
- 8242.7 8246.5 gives 0.9951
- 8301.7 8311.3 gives 1.21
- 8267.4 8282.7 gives 1.219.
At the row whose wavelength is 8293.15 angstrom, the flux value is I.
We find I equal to 1.24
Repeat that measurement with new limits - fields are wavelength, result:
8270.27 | 1.145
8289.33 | 1.199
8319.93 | 1.114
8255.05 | 1.096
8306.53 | 1.187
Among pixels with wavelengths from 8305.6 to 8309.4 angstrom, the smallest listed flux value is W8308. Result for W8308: 1.175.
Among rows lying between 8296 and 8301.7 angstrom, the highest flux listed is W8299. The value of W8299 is 1.174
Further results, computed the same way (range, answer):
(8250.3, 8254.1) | 1.142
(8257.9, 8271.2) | 1.145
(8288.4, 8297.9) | 1.26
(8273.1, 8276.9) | 1.171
